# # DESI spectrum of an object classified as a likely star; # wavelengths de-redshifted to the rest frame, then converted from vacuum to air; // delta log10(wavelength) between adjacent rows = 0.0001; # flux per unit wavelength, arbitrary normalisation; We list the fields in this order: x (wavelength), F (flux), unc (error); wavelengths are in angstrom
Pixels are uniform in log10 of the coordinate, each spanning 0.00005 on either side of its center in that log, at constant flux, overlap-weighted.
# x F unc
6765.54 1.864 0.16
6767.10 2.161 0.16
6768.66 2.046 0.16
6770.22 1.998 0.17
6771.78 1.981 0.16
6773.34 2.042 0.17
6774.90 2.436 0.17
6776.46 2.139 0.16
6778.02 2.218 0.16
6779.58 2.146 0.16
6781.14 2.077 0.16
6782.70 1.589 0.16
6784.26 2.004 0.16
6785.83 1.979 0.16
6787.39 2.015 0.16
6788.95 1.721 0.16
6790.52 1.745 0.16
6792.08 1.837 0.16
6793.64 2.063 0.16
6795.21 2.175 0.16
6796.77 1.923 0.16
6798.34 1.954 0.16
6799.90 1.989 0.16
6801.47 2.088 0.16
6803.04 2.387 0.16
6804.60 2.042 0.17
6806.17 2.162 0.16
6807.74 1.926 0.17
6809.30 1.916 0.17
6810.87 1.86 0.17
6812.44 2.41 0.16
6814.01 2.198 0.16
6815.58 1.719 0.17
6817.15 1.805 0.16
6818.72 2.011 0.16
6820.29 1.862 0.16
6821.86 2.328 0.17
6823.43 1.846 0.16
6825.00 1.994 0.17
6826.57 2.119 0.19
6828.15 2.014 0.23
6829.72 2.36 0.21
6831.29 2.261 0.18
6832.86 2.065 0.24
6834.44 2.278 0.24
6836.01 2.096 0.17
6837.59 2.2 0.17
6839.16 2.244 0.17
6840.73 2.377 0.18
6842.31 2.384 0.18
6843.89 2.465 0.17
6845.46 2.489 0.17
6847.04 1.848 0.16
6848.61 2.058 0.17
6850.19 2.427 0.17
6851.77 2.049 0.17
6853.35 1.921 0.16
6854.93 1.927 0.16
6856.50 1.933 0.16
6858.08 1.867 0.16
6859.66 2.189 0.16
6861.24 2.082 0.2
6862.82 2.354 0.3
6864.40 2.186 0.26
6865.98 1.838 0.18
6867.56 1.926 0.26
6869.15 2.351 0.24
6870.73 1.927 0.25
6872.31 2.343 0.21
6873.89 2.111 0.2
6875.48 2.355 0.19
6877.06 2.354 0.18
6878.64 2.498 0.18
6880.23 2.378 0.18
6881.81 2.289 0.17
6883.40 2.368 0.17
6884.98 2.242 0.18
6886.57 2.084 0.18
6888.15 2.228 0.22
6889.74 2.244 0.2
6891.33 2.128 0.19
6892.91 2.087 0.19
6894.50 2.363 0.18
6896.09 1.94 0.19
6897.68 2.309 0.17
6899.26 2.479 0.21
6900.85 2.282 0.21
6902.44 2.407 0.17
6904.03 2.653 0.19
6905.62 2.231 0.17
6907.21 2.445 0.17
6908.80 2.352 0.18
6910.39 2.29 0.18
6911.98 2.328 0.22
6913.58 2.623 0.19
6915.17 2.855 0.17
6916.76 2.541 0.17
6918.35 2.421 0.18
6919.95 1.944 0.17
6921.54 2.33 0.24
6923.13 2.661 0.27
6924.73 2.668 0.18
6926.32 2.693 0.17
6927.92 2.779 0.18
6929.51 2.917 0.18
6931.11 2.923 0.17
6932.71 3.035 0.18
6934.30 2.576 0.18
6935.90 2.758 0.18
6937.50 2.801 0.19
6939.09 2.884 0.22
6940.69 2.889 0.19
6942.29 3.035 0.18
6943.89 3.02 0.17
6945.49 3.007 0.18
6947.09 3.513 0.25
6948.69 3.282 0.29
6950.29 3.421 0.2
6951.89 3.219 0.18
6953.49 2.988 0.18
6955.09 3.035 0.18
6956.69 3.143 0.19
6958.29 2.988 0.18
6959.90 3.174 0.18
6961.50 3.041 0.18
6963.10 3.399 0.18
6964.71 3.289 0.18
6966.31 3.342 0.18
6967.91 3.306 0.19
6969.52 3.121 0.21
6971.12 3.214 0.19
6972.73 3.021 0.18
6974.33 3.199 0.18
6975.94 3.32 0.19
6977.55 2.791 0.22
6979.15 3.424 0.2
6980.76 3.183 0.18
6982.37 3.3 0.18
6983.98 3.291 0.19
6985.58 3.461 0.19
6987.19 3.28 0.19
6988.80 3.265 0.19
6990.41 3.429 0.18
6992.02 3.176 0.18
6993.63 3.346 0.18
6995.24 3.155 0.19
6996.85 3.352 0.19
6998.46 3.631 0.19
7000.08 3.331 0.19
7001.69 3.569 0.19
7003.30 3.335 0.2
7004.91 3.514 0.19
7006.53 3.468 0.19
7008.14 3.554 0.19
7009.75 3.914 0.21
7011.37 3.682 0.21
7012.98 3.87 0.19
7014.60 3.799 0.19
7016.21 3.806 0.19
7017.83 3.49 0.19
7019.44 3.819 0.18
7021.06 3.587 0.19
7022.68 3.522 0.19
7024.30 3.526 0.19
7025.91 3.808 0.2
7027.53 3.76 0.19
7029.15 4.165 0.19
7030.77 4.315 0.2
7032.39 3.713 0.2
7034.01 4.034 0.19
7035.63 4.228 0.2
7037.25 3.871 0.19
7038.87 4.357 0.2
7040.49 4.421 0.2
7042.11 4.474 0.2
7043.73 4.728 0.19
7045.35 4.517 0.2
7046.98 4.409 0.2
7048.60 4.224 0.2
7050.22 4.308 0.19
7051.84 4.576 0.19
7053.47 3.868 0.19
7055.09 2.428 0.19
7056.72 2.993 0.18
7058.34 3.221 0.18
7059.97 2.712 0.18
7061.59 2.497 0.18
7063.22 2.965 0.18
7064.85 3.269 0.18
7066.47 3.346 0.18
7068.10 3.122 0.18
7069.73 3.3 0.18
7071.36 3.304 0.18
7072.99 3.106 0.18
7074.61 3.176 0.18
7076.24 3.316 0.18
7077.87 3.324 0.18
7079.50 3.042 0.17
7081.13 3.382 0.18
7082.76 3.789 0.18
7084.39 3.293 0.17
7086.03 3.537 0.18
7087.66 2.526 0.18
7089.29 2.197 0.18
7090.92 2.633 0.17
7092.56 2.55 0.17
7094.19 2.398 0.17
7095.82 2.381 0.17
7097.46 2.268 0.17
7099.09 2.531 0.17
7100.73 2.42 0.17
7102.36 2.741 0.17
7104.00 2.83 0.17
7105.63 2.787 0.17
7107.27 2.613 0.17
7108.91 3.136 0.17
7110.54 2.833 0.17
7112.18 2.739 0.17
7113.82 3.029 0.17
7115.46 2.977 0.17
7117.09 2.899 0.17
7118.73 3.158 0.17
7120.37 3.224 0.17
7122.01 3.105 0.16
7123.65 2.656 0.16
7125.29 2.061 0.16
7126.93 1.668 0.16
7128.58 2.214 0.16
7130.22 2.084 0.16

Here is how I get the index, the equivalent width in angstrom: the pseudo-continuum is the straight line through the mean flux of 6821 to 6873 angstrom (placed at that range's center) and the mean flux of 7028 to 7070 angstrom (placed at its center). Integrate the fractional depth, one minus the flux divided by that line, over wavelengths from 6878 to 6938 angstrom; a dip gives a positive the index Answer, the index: 4.30 angstrom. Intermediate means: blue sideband 2.14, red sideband 3.78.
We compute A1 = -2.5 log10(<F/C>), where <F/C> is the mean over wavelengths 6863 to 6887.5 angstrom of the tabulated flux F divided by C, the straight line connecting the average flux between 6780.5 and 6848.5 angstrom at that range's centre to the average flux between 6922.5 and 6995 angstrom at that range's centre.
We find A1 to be 0.13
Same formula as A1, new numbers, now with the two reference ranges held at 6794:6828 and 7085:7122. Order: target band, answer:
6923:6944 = -0.21 mag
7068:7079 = -0.20 mag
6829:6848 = -0.08 mag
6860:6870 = 0.02 mag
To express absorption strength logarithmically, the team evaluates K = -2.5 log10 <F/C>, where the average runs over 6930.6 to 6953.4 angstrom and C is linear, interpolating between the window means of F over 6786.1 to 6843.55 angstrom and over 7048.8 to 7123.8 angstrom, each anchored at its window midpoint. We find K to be -0.20 mag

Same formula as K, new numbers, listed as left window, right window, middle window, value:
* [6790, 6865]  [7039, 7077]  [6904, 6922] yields 0.10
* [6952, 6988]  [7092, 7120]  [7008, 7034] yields -0.24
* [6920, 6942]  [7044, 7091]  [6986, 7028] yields -0.15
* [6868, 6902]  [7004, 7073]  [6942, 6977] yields -0.08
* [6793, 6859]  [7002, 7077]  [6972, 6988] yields 0.00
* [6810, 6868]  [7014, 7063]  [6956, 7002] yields 0.02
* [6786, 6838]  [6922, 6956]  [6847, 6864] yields 0.14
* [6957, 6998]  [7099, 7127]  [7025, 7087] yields -0.22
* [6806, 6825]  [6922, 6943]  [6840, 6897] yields 0.08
